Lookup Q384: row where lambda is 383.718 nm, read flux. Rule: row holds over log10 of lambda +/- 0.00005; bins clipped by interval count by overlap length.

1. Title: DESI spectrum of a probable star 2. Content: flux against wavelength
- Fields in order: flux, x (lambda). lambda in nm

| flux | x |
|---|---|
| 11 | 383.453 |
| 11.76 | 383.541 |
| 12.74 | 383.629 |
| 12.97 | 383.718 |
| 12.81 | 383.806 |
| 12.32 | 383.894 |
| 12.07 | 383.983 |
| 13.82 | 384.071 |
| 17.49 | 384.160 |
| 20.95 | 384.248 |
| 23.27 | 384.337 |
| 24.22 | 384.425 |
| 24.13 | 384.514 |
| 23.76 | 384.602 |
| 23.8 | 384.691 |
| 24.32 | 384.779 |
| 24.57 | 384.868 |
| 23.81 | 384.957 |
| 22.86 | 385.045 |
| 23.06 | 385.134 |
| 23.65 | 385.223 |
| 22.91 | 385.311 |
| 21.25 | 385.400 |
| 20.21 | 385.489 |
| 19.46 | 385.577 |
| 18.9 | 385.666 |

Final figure 12.97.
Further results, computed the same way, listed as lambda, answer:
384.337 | 23.27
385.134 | 23.06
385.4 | 21.25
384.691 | 23.8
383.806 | 12.81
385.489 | 20.21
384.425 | 24.22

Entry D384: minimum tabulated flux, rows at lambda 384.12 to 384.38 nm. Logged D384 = 17.49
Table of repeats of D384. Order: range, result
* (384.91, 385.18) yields 22.86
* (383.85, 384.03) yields 12.07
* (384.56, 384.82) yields 23.76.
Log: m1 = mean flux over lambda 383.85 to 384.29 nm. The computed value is 15.3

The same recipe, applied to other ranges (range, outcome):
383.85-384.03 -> 12.2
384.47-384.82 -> 24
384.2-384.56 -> 23.1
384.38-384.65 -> 24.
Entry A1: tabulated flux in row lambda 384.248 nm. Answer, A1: 20.95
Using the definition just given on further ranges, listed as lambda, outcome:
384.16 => 17.49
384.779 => 24.32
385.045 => 22.86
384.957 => 23.81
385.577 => 19.46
